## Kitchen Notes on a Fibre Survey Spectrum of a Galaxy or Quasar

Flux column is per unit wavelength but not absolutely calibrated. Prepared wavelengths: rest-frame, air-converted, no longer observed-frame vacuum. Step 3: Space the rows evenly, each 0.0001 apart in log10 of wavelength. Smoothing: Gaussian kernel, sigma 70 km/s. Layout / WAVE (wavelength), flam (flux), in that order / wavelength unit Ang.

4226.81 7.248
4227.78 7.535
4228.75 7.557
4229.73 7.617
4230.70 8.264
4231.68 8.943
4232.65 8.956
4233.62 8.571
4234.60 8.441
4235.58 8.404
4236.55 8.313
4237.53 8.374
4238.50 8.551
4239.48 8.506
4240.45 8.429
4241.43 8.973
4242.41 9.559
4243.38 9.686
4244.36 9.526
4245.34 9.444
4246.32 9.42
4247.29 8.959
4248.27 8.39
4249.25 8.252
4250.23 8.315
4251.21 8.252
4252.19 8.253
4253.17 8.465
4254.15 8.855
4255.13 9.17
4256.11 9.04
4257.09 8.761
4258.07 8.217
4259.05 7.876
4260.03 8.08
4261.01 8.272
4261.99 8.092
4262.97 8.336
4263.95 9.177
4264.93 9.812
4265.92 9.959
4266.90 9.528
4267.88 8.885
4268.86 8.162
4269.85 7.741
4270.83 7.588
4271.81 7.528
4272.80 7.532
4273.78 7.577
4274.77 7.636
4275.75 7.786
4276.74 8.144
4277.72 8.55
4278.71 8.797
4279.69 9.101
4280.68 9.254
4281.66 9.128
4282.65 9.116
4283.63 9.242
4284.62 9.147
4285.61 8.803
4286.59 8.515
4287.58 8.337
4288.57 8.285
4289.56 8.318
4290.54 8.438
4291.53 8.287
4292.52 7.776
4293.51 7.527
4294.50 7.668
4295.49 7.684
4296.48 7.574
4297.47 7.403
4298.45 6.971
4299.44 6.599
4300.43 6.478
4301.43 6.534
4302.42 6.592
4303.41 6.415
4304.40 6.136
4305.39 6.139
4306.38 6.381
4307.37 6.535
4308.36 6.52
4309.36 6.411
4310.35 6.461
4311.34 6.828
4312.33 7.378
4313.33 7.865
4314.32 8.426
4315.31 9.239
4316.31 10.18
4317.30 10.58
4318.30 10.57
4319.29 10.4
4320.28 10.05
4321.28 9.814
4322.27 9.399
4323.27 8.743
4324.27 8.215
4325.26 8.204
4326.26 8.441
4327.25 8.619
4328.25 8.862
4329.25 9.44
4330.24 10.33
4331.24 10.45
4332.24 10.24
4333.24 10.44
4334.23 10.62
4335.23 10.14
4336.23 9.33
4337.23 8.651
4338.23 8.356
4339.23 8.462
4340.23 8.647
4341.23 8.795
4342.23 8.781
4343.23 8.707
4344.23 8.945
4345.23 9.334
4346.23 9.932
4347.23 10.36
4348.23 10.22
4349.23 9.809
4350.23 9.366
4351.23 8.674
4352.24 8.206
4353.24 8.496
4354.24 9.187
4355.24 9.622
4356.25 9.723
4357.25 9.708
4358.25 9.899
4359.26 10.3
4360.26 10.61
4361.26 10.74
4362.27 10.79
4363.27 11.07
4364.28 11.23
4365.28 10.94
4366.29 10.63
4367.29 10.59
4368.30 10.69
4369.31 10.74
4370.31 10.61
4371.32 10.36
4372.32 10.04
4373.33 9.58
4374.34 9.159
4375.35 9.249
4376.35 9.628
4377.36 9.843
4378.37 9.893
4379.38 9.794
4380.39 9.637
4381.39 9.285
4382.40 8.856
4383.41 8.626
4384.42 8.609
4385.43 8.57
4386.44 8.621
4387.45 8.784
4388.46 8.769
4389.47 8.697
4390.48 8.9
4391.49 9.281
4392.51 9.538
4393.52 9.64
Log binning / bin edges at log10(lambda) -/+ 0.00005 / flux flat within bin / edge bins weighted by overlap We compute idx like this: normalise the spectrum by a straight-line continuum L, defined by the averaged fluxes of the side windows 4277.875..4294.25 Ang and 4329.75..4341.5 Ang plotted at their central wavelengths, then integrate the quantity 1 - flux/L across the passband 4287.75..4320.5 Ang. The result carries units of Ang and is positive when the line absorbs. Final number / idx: 4.6 Ang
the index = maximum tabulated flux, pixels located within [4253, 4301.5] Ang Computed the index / 9.959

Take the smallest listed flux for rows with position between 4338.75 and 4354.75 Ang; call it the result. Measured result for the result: 8.206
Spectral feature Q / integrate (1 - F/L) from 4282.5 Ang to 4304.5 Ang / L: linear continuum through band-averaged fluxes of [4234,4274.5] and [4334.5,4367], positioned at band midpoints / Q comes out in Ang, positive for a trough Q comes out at 3.1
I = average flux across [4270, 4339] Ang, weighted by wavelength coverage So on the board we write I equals 8.33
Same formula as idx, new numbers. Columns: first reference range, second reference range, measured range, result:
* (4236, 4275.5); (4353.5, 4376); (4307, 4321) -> 1.5 Ang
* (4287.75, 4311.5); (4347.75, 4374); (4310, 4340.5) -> -3.0 Ang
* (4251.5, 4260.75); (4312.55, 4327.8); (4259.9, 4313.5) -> 5.8 Ang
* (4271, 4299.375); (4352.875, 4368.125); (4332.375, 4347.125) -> 0.6 Ang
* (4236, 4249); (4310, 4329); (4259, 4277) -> 1.2 Ang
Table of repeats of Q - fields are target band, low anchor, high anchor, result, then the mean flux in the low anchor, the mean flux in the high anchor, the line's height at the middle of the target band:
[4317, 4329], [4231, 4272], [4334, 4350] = -0.19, 8.67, 9.3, 9.17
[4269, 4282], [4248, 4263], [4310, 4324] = 0.66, 8.42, 9.01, 8.61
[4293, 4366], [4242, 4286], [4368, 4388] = 2.82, 8.65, 9.52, 9.15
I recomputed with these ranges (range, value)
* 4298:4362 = 8.77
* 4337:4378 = 9.73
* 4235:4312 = 8.15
